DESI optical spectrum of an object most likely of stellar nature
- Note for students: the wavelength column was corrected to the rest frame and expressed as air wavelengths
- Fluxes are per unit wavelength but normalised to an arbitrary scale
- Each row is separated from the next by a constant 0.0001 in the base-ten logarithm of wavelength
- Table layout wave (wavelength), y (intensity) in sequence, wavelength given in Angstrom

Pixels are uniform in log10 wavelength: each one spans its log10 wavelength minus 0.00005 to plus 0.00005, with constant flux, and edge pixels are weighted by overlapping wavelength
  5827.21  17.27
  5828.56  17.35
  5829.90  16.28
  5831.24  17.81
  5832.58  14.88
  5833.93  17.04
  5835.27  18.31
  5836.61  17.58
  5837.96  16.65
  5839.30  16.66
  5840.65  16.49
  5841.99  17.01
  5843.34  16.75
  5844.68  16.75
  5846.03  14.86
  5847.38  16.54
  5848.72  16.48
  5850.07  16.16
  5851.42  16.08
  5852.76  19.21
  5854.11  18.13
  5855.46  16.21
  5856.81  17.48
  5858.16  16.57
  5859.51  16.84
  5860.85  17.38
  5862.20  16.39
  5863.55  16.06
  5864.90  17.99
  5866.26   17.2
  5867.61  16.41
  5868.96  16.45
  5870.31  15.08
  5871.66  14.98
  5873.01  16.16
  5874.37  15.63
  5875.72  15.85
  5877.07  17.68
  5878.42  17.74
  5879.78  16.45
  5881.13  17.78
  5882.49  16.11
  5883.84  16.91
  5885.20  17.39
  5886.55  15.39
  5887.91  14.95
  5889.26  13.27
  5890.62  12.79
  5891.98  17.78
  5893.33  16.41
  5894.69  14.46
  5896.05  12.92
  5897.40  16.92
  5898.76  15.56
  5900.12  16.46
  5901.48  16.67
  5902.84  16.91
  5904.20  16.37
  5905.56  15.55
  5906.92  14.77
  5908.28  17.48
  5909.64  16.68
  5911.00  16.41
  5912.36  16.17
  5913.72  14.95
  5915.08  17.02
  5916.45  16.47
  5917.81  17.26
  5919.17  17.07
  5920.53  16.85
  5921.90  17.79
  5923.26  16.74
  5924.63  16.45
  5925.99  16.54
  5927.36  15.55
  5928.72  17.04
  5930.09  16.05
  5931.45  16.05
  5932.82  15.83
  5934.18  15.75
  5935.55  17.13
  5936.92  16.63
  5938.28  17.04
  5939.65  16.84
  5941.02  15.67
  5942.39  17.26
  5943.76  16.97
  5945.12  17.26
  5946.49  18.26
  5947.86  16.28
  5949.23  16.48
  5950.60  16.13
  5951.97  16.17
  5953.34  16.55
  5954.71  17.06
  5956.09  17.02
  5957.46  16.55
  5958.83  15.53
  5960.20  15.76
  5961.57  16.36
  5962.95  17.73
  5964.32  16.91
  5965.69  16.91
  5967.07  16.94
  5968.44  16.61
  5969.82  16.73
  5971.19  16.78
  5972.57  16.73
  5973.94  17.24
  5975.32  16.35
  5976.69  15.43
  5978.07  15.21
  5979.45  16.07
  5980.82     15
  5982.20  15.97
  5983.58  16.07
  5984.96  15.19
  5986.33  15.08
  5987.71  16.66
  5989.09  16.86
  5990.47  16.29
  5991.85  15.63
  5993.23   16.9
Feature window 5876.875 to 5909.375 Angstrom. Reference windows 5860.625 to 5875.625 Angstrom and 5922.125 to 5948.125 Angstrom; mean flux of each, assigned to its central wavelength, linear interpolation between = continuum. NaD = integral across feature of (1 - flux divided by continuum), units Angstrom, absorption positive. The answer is 0.8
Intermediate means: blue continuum 16.3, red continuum 16.6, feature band 16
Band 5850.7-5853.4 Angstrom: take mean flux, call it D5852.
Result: 17.6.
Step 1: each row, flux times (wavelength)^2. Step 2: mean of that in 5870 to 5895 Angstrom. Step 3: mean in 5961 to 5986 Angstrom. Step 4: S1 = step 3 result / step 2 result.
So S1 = 1.1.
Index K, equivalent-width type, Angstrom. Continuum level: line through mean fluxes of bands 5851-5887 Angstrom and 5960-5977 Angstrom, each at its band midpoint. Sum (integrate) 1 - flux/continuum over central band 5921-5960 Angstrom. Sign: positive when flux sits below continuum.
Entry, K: 0.3 Angstrom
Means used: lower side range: 16.7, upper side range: 16.7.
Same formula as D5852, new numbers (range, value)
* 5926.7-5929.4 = 16.3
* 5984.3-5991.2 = 16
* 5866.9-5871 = 16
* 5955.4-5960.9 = 16.2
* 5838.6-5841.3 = 16.6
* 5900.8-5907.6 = 16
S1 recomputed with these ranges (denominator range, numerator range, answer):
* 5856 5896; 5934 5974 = 1.06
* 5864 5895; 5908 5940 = 1.04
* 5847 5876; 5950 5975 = 1.04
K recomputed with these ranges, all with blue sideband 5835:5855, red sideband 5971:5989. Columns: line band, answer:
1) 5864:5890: 0.61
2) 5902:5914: 0.20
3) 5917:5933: -0.27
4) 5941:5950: -0.42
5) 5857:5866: -0.08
